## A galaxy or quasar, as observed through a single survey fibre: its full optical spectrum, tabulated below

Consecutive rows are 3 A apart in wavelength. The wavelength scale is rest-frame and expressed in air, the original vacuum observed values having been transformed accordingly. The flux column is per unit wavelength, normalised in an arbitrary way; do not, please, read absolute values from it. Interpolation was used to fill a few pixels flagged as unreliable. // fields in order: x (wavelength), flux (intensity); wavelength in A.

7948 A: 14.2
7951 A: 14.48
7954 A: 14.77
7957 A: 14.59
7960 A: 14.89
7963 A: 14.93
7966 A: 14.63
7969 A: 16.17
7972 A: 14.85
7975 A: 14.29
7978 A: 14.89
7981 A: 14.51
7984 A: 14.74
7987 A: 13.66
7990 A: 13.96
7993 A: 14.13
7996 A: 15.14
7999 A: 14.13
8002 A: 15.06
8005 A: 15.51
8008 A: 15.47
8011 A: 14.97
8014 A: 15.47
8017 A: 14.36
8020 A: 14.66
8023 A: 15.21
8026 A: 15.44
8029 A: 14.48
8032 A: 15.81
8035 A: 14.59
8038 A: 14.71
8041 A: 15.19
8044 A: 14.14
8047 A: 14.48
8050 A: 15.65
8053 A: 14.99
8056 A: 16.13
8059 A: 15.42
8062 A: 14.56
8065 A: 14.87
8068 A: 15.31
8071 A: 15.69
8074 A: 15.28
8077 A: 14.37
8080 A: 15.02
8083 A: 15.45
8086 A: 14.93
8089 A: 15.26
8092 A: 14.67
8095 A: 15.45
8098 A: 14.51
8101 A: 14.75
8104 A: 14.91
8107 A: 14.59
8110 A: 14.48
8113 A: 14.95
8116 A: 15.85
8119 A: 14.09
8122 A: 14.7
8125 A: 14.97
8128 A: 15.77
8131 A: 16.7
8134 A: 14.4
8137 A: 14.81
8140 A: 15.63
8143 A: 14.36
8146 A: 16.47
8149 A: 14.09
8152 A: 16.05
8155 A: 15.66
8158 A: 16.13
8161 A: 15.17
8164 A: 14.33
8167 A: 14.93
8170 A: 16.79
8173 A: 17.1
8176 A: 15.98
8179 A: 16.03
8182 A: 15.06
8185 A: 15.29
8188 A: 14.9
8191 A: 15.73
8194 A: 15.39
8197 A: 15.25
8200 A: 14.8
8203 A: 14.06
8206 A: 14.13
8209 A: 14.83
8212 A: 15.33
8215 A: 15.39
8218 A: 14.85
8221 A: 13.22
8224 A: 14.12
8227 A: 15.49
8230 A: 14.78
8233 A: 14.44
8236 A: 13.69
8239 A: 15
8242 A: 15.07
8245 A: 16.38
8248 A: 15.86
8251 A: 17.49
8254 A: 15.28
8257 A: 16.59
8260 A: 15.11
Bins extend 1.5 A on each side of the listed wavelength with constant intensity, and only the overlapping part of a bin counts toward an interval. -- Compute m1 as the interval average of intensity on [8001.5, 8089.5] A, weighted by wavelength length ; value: 15.1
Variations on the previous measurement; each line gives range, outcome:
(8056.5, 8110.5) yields 15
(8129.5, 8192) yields 15.5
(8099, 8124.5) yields 14.8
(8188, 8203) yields 15.1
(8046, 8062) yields 15.3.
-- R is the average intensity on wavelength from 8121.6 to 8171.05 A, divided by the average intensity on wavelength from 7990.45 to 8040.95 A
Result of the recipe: 1.03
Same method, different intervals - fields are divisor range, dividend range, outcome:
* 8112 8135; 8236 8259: 1.04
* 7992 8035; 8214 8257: 1.01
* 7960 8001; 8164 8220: 1.04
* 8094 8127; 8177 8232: 1.01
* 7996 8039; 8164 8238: 1.00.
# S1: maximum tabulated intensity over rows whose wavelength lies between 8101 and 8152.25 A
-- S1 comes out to 16.7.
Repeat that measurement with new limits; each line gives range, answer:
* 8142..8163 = 16.47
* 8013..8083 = 16.13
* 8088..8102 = 15.45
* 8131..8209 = 17.1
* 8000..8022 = 15.51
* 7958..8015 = 16.17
